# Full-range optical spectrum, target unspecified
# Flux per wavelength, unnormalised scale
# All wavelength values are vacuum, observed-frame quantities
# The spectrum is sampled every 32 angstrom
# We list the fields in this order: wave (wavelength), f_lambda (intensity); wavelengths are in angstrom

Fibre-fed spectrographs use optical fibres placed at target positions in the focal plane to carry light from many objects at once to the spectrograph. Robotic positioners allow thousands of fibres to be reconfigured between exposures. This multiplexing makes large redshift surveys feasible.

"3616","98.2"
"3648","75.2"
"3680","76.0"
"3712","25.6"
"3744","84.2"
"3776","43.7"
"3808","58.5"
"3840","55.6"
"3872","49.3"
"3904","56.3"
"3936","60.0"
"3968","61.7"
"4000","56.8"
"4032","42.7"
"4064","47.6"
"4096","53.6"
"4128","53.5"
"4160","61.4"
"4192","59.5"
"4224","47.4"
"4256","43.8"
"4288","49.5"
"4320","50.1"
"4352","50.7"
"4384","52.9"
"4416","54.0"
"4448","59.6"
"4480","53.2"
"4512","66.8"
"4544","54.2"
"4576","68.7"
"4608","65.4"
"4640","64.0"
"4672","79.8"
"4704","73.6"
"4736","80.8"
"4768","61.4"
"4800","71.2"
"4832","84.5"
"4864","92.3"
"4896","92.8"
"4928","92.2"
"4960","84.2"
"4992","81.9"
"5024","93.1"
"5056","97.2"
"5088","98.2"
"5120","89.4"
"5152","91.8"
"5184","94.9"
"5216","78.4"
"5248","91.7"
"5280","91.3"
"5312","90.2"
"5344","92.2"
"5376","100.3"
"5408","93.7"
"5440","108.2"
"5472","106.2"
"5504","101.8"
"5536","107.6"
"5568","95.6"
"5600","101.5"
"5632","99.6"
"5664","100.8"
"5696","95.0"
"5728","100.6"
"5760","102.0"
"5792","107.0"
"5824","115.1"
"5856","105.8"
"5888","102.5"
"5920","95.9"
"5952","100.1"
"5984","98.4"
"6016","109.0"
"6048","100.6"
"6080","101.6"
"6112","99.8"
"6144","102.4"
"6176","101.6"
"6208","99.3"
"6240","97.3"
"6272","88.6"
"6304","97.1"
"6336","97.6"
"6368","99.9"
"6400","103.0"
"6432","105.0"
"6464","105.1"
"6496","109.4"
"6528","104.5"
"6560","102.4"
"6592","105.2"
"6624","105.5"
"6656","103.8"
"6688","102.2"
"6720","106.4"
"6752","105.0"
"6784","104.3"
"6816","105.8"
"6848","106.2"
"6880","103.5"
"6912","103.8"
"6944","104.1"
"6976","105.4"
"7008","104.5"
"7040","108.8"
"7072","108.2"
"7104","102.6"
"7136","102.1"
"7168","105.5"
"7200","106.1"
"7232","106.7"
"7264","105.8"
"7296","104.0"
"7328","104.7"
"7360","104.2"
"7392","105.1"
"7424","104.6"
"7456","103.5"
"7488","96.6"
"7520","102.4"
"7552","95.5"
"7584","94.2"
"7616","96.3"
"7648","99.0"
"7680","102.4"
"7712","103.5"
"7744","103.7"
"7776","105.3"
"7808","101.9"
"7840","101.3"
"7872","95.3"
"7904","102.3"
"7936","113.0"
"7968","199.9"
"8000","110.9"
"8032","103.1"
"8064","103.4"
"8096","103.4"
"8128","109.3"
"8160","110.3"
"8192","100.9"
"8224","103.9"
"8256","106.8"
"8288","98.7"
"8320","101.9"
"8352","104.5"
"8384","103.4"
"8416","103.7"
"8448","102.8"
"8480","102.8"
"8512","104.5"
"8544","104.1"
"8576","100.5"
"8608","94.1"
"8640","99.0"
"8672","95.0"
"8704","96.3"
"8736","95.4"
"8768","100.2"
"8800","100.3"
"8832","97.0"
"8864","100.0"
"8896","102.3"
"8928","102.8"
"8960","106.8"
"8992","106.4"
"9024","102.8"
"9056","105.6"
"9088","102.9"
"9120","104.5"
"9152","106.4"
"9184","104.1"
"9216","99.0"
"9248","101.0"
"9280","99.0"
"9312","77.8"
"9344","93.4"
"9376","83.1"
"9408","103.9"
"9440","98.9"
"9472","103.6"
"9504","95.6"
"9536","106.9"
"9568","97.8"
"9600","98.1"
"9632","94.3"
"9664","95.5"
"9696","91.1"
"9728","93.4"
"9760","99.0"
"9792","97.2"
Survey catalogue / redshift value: 0.212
